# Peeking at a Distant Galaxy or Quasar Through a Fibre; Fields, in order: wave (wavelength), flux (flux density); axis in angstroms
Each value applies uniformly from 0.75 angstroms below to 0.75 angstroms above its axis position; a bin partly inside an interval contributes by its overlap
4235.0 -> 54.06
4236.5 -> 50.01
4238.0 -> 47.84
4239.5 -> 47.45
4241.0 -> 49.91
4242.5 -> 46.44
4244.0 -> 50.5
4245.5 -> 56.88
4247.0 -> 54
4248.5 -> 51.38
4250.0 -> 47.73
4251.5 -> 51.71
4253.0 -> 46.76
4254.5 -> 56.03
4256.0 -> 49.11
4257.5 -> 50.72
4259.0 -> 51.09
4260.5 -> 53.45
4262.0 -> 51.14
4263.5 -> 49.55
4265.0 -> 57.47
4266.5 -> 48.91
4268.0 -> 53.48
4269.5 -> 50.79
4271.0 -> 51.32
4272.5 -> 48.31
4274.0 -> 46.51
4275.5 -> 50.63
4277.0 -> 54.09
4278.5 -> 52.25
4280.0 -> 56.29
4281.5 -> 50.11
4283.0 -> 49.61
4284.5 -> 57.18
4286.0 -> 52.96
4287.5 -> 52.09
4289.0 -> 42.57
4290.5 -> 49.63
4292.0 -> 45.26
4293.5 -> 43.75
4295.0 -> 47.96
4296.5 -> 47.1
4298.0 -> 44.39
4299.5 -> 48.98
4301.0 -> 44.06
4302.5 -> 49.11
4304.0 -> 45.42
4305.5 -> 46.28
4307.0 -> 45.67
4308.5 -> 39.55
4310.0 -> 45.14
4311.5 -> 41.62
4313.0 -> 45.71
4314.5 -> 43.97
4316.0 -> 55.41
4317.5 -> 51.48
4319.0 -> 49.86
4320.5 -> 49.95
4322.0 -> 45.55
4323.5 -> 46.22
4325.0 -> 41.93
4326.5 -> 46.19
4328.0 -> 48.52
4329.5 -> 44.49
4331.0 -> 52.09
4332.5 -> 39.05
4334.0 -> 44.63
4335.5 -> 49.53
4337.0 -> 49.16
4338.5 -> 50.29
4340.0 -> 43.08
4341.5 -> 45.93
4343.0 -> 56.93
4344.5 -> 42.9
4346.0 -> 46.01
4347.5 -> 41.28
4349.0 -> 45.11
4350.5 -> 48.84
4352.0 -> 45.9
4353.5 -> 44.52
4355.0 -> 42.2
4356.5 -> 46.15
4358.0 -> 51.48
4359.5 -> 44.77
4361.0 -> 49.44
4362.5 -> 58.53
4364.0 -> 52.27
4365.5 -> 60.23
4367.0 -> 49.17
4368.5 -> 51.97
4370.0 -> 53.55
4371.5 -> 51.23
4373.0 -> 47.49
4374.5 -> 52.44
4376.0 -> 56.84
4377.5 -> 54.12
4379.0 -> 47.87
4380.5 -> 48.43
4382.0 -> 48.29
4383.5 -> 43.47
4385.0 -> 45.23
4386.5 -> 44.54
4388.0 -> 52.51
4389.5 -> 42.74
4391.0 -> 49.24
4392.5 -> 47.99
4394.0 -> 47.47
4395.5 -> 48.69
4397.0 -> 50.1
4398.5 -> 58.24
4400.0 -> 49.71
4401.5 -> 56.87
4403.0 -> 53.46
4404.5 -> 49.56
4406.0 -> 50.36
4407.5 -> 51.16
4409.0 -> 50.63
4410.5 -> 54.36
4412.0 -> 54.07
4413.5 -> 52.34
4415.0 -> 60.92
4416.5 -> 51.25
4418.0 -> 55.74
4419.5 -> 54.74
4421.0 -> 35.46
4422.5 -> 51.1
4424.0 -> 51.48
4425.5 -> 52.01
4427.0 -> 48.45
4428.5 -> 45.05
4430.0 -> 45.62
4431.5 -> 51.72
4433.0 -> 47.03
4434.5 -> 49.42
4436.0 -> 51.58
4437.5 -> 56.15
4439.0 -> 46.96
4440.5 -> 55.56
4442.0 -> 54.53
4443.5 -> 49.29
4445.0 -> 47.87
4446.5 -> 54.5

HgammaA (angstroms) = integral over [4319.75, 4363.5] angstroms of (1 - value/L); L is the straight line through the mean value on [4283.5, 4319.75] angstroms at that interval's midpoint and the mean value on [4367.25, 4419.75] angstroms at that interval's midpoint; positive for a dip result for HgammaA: 1.8 angstroms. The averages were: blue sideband 47.3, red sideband 51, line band 47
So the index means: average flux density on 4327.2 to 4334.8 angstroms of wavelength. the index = 45.8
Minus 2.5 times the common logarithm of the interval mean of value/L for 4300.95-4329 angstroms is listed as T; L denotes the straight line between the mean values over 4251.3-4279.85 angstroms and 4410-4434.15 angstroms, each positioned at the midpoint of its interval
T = 0.10 mag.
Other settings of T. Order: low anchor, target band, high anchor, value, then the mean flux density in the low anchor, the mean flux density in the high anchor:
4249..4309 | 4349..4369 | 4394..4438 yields 0.023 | 49.5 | 51.2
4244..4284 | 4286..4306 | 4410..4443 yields 0.100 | 51.5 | 51.1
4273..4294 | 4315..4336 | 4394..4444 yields 0.070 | 50.3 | 51.3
